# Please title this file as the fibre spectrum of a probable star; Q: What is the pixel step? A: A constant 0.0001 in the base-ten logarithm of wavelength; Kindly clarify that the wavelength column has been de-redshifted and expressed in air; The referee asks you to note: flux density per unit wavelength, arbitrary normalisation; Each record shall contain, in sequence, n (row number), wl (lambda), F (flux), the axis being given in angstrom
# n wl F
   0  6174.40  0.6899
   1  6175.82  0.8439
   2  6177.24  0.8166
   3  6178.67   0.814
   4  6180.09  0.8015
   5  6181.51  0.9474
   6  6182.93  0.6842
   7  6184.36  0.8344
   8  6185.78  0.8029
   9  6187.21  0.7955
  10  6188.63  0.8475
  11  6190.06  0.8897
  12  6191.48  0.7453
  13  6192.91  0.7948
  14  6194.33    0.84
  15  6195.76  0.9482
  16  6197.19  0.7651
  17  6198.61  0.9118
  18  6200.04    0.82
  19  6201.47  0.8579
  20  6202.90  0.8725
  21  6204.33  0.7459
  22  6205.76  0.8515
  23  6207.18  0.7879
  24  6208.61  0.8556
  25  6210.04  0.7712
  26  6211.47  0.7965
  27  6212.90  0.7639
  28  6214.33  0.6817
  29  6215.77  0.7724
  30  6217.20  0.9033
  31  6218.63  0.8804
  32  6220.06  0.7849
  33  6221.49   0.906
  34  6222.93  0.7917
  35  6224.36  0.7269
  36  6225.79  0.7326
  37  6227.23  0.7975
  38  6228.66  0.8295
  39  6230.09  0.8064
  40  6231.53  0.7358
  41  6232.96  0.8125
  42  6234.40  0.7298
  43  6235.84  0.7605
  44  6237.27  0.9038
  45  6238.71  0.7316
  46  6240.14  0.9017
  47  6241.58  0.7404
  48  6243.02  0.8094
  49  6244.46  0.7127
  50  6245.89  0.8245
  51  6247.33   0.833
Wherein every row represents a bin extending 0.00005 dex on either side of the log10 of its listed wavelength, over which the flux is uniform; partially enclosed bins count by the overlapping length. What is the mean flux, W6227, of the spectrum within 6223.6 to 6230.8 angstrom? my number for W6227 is 0.78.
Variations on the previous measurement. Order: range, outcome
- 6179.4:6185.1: 0.818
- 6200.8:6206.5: 0.832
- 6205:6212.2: 0.813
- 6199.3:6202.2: 0.838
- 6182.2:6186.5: 0.774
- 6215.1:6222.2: 0.851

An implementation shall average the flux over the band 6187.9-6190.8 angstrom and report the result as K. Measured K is 0.868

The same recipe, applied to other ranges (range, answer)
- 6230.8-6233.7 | 0.773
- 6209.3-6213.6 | 0.778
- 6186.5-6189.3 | 0.823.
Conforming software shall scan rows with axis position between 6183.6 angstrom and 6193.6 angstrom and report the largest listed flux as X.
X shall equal 0.8897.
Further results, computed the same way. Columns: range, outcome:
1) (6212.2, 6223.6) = 0.906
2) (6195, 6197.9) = 0.9482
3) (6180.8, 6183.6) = 0.9474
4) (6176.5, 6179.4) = 0.8166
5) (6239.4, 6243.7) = 0.9017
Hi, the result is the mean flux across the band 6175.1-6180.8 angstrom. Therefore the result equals 0.819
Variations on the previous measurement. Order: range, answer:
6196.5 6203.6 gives 0.846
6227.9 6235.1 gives 0.783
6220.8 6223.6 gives 0.847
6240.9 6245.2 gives 0.755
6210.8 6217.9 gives 0.783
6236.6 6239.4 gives 0.816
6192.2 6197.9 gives 0.838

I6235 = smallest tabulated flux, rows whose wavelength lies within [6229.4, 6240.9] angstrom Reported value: 0.7298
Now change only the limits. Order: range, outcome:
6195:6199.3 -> 0.7651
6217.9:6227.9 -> 0.7269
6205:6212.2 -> 0.7712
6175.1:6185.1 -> 0.6842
